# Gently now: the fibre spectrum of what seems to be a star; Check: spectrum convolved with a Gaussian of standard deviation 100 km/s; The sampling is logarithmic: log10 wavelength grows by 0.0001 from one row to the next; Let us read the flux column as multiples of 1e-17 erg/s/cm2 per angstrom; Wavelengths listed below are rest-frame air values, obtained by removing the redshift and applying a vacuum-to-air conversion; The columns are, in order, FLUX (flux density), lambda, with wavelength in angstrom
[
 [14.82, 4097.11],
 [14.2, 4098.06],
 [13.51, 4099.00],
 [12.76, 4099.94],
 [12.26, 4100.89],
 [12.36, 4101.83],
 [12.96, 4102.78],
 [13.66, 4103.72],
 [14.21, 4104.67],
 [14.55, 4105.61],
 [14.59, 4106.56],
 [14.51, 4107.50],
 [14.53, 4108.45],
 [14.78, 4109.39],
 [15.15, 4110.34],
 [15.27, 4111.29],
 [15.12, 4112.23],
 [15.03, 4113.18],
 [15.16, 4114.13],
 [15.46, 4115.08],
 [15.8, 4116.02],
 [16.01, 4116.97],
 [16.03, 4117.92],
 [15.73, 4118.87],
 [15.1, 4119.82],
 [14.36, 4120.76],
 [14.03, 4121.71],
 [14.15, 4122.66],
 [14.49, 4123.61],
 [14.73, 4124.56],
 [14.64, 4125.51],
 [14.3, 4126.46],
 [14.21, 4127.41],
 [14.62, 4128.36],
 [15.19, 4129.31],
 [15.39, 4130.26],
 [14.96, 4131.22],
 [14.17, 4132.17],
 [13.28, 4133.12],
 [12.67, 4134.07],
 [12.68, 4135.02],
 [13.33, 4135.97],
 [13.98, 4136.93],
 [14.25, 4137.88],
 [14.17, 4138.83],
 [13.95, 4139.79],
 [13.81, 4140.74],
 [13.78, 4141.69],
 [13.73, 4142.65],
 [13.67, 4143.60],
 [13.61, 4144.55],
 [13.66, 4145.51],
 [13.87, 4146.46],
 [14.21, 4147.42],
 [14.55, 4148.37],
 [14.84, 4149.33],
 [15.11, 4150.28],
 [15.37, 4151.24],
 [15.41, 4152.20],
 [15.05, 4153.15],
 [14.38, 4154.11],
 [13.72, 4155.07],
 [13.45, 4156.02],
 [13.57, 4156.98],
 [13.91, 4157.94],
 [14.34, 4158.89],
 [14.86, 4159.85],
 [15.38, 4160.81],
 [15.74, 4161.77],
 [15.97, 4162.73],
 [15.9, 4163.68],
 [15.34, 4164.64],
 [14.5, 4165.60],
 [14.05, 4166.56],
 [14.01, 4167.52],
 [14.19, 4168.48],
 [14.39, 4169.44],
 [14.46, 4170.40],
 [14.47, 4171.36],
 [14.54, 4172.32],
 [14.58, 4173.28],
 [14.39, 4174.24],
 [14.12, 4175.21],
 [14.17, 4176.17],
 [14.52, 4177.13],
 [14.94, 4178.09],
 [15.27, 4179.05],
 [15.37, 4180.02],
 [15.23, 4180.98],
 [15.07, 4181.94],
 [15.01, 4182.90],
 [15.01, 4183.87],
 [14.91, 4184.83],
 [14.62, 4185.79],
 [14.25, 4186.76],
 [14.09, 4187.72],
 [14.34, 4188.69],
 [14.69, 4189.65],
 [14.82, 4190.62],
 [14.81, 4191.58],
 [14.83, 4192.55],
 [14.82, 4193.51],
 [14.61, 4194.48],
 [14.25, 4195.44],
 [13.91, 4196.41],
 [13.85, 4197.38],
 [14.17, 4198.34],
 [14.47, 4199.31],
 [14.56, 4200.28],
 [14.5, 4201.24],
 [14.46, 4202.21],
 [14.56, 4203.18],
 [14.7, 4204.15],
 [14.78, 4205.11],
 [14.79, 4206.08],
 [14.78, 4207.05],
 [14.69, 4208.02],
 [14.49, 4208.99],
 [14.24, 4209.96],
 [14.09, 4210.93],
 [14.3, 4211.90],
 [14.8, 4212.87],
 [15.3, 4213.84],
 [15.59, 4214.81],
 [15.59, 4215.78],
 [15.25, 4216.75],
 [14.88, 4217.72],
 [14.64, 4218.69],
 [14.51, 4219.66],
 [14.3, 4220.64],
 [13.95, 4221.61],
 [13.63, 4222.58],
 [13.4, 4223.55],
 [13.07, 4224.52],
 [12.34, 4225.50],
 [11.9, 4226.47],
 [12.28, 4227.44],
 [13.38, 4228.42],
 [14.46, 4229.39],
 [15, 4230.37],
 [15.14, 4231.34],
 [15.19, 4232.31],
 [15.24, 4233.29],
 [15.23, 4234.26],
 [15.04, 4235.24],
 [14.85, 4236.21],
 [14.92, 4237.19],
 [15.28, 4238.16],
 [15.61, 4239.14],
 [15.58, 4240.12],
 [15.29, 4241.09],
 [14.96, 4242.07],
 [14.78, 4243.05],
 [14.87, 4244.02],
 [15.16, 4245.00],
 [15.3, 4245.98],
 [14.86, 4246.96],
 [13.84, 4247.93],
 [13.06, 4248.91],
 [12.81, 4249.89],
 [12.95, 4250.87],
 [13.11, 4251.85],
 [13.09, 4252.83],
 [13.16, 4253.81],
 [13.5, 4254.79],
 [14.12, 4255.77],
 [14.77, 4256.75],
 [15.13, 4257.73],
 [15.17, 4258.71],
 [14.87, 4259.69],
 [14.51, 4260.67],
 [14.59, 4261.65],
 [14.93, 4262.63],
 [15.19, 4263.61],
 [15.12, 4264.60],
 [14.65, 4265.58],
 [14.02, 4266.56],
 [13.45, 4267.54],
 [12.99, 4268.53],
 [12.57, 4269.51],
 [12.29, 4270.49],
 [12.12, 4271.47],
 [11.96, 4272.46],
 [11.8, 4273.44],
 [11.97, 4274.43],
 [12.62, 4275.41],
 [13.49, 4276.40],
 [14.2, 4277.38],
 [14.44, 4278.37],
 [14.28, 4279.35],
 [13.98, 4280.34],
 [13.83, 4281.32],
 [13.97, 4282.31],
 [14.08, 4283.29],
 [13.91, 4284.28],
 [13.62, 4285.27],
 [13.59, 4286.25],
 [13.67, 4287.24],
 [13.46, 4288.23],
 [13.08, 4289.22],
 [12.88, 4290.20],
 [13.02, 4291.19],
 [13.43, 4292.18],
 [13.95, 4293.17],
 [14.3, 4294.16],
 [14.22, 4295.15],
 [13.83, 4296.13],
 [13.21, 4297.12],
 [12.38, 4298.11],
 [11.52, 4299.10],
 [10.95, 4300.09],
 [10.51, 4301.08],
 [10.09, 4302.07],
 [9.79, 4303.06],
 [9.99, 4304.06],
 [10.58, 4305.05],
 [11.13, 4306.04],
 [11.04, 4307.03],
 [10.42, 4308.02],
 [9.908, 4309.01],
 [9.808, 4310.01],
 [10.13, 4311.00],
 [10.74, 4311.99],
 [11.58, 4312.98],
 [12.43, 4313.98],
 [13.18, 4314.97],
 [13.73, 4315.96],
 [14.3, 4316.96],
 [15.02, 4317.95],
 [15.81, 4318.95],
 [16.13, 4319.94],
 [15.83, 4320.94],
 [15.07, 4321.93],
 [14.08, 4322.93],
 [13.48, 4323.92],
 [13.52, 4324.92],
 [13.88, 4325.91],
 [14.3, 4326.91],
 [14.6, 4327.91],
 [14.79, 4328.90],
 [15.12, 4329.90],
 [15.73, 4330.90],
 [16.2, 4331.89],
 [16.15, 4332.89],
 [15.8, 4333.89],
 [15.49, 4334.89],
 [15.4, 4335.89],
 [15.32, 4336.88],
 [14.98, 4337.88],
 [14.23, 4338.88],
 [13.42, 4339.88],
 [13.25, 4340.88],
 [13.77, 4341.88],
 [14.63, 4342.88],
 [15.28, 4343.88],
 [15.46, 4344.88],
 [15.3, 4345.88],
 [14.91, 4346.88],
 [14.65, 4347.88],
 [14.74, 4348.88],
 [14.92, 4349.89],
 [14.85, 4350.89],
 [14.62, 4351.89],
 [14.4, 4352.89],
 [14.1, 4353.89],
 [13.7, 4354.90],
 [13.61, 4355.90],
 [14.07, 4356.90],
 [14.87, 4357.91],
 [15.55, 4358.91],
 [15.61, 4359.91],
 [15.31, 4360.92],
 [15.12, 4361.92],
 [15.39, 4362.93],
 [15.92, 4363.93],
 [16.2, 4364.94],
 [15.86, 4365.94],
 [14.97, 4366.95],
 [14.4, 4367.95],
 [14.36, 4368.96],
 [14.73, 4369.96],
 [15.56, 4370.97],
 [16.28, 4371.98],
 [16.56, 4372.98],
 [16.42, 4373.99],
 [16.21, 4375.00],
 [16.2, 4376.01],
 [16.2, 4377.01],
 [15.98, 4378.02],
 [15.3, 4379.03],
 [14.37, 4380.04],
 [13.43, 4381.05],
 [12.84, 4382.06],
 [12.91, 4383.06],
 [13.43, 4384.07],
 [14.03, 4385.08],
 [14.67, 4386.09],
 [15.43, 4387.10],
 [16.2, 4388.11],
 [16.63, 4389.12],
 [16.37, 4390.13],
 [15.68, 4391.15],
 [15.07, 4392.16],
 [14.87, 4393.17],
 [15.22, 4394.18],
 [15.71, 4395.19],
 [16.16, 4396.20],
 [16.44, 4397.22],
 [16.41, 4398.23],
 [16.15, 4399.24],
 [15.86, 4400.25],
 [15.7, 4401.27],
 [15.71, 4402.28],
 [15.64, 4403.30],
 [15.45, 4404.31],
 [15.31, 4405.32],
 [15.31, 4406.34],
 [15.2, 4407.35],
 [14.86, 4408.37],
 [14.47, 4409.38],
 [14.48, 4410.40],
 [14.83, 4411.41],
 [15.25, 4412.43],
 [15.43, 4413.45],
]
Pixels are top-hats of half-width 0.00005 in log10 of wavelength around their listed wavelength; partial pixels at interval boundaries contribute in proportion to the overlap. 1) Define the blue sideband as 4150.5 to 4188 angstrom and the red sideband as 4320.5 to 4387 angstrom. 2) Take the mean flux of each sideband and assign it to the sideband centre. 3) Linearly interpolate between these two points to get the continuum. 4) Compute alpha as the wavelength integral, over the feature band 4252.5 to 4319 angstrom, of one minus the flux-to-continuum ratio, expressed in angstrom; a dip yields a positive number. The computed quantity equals 8.1 angstrom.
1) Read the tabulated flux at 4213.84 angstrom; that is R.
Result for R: 15.3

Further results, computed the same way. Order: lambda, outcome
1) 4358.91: 15.55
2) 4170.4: 14.46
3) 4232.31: 15.19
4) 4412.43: 15.25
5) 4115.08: 15.46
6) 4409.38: 14.47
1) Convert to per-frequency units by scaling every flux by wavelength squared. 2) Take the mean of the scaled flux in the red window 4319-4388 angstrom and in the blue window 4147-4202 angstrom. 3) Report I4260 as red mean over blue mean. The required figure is 1.1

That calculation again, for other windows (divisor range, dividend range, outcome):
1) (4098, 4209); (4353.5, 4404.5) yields 1.17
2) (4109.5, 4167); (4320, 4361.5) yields 1.12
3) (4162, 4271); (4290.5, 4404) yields 1.06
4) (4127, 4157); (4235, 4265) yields 1.08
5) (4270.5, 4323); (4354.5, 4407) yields 1.24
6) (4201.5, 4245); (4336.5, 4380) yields 1.10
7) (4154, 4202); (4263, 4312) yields 0.91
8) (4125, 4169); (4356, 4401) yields 1.19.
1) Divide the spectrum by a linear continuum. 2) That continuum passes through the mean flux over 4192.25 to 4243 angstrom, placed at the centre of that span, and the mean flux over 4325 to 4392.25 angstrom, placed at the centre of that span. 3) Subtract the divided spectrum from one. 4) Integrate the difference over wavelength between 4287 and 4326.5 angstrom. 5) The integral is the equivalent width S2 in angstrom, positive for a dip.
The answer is 5.8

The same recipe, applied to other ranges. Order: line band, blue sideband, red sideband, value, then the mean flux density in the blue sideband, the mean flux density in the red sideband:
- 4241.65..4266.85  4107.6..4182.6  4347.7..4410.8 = 0.9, 14.6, 15.2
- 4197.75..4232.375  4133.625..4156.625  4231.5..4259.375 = 0.2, 14.1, 14.5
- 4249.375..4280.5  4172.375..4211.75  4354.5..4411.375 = 2.4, 14.6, 15.3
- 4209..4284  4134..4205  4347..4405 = 3.0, 14.5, 15.2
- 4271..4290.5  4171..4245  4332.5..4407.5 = 1.9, 14.6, 15.1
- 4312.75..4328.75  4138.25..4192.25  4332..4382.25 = 0.7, 14.5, 15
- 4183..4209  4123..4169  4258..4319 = -1.3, 14.4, 12.9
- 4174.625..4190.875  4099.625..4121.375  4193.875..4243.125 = -0.2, 14.6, 14.5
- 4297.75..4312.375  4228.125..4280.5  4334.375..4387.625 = 4.0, 14.2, 14.9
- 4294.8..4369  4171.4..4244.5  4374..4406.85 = 6.1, 14.6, 15.4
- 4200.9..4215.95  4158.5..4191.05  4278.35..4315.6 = -0.7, 14.7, 12.4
